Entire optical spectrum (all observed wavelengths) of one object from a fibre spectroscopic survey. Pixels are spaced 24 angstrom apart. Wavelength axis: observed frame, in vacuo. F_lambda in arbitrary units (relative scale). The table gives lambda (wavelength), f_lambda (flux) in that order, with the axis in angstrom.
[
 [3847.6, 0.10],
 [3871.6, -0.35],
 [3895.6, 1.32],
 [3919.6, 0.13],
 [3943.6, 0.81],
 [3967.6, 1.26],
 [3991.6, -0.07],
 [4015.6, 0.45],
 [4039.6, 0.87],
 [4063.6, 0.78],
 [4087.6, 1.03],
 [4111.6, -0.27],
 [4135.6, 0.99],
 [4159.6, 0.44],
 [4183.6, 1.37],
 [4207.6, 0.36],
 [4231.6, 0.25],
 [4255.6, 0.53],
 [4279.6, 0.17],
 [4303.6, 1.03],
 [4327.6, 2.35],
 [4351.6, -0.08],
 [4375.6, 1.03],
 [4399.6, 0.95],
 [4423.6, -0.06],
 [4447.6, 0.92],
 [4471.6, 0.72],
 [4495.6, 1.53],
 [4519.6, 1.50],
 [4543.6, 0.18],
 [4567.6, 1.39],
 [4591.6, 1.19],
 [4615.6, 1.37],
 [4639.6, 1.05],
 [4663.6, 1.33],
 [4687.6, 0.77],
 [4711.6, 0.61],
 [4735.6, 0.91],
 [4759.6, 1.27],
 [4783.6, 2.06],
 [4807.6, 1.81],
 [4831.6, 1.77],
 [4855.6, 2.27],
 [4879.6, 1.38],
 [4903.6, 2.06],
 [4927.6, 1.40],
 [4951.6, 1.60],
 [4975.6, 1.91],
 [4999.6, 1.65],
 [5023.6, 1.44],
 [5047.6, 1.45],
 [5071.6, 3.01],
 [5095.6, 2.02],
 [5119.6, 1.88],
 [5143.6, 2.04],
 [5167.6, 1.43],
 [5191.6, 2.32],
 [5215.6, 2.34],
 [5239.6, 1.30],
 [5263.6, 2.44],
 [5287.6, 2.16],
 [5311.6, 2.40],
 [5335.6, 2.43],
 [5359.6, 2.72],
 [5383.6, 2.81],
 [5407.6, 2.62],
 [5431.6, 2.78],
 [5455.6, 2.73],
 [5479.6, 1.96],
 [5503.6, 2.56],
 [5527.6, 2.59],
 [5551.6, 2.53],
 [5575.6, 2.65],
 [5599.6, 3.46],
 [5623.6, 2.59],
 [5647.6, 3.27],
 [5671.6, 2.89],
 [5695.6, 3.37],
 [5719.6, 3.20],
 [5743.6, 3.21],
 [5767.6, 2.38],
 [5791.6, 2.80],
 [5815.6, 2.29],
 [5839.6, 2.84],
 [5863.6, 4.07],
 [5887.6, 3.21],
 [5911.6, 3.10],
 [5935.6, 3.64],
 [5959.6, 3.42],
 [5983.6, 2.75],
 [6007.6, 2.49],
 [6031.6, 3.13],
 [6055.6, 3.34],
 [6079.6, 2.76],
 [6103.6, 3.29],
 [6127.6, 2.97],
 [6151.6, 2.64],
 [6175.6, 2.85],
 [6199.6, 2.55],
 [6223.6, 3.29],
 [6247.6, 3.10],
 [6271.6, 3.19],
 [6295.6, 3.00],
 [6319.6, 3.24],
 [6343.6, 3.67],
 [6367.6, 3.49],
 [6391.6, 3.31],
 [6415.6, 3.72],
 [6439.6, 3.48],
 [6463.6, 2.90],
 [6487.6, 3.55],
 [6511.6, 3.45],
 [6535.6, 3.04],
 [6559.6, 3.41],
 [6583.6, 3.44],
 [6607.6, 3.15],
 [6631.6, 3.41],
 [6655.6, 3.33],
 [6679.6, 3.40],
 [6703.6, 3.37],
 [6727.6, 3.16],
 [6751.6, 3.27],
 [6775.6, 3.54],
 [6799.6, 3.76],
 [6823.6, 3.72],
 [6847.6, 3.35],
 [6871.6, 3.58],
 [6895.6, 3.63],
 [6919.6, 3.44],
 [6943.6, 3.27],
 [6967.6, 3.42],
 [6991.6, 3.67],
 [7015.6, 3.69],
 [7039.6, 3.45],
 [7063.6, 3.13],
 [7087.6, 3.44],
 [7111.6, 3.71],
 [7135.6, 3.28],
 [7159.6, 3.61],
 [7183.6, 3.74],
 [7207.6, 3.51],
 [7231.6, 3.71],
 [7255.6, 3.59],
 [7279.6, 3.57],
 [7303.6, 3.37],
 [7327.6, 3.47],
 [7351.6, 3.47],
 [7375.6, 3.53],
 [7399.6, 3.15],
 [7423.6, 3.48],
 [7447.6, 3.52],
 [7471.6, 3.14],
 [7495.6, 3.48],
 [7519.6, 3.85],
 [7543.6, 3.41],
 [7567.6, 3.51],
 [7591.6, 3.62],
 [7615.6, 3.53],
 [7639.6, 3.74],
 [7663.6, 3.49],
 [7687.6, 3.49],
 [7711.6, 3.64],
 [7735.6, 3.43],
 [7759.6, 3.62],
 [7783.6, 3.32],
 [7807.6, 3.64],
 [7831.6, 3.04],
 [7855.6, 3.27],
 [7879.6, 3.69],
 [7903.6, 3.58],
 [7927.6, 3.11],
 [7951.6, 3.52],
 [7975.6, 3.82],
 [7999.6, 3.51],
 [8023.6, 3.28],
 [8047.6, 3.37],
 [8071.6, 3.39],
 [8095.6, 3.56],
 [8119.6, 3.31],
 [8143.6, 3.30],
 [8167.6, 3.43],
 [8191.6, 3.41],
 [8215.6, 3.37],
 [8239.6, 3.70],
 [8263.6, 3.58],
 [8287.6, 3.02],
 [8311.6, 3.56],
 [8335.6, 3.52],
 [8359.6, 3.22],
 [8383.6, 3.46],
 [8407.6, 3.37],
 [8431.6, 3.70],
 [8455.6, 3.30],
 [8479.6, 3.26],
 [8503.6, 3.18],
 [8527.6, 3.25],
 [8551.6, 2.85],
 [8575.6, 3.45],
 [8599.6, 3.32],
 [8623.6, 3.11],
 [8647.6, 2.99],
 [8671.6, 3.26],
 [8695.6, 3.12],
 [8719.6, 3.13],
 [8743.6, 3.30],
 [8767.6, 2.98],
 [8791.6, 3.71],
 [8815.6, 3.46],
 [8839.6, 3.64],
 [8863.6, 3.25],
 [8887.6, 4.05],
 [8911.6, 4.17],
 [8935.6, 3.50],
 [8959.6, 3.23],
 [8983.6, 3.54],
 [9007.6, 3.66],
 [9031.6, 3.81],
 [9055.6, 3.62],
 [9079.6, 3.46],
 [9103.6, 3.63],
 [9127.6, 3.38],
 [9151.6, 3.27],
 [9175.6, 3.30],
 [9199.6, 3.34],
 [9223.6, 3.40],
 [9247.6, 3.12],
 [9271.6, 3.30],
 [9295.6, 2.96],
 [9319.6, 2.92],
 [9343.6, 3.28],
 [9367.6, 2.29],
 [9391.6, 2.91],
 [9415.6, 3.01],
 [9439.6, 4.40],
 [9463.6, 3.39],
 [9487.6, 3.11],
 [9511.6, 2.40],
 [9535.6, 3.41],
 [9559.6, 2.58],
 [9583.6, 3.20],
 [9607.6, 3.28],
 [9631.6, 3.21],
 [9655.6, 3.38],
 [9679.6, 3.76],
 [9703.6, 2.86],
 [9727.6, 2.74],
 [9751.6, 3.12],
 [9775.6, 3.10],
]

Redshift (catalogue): 0.20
